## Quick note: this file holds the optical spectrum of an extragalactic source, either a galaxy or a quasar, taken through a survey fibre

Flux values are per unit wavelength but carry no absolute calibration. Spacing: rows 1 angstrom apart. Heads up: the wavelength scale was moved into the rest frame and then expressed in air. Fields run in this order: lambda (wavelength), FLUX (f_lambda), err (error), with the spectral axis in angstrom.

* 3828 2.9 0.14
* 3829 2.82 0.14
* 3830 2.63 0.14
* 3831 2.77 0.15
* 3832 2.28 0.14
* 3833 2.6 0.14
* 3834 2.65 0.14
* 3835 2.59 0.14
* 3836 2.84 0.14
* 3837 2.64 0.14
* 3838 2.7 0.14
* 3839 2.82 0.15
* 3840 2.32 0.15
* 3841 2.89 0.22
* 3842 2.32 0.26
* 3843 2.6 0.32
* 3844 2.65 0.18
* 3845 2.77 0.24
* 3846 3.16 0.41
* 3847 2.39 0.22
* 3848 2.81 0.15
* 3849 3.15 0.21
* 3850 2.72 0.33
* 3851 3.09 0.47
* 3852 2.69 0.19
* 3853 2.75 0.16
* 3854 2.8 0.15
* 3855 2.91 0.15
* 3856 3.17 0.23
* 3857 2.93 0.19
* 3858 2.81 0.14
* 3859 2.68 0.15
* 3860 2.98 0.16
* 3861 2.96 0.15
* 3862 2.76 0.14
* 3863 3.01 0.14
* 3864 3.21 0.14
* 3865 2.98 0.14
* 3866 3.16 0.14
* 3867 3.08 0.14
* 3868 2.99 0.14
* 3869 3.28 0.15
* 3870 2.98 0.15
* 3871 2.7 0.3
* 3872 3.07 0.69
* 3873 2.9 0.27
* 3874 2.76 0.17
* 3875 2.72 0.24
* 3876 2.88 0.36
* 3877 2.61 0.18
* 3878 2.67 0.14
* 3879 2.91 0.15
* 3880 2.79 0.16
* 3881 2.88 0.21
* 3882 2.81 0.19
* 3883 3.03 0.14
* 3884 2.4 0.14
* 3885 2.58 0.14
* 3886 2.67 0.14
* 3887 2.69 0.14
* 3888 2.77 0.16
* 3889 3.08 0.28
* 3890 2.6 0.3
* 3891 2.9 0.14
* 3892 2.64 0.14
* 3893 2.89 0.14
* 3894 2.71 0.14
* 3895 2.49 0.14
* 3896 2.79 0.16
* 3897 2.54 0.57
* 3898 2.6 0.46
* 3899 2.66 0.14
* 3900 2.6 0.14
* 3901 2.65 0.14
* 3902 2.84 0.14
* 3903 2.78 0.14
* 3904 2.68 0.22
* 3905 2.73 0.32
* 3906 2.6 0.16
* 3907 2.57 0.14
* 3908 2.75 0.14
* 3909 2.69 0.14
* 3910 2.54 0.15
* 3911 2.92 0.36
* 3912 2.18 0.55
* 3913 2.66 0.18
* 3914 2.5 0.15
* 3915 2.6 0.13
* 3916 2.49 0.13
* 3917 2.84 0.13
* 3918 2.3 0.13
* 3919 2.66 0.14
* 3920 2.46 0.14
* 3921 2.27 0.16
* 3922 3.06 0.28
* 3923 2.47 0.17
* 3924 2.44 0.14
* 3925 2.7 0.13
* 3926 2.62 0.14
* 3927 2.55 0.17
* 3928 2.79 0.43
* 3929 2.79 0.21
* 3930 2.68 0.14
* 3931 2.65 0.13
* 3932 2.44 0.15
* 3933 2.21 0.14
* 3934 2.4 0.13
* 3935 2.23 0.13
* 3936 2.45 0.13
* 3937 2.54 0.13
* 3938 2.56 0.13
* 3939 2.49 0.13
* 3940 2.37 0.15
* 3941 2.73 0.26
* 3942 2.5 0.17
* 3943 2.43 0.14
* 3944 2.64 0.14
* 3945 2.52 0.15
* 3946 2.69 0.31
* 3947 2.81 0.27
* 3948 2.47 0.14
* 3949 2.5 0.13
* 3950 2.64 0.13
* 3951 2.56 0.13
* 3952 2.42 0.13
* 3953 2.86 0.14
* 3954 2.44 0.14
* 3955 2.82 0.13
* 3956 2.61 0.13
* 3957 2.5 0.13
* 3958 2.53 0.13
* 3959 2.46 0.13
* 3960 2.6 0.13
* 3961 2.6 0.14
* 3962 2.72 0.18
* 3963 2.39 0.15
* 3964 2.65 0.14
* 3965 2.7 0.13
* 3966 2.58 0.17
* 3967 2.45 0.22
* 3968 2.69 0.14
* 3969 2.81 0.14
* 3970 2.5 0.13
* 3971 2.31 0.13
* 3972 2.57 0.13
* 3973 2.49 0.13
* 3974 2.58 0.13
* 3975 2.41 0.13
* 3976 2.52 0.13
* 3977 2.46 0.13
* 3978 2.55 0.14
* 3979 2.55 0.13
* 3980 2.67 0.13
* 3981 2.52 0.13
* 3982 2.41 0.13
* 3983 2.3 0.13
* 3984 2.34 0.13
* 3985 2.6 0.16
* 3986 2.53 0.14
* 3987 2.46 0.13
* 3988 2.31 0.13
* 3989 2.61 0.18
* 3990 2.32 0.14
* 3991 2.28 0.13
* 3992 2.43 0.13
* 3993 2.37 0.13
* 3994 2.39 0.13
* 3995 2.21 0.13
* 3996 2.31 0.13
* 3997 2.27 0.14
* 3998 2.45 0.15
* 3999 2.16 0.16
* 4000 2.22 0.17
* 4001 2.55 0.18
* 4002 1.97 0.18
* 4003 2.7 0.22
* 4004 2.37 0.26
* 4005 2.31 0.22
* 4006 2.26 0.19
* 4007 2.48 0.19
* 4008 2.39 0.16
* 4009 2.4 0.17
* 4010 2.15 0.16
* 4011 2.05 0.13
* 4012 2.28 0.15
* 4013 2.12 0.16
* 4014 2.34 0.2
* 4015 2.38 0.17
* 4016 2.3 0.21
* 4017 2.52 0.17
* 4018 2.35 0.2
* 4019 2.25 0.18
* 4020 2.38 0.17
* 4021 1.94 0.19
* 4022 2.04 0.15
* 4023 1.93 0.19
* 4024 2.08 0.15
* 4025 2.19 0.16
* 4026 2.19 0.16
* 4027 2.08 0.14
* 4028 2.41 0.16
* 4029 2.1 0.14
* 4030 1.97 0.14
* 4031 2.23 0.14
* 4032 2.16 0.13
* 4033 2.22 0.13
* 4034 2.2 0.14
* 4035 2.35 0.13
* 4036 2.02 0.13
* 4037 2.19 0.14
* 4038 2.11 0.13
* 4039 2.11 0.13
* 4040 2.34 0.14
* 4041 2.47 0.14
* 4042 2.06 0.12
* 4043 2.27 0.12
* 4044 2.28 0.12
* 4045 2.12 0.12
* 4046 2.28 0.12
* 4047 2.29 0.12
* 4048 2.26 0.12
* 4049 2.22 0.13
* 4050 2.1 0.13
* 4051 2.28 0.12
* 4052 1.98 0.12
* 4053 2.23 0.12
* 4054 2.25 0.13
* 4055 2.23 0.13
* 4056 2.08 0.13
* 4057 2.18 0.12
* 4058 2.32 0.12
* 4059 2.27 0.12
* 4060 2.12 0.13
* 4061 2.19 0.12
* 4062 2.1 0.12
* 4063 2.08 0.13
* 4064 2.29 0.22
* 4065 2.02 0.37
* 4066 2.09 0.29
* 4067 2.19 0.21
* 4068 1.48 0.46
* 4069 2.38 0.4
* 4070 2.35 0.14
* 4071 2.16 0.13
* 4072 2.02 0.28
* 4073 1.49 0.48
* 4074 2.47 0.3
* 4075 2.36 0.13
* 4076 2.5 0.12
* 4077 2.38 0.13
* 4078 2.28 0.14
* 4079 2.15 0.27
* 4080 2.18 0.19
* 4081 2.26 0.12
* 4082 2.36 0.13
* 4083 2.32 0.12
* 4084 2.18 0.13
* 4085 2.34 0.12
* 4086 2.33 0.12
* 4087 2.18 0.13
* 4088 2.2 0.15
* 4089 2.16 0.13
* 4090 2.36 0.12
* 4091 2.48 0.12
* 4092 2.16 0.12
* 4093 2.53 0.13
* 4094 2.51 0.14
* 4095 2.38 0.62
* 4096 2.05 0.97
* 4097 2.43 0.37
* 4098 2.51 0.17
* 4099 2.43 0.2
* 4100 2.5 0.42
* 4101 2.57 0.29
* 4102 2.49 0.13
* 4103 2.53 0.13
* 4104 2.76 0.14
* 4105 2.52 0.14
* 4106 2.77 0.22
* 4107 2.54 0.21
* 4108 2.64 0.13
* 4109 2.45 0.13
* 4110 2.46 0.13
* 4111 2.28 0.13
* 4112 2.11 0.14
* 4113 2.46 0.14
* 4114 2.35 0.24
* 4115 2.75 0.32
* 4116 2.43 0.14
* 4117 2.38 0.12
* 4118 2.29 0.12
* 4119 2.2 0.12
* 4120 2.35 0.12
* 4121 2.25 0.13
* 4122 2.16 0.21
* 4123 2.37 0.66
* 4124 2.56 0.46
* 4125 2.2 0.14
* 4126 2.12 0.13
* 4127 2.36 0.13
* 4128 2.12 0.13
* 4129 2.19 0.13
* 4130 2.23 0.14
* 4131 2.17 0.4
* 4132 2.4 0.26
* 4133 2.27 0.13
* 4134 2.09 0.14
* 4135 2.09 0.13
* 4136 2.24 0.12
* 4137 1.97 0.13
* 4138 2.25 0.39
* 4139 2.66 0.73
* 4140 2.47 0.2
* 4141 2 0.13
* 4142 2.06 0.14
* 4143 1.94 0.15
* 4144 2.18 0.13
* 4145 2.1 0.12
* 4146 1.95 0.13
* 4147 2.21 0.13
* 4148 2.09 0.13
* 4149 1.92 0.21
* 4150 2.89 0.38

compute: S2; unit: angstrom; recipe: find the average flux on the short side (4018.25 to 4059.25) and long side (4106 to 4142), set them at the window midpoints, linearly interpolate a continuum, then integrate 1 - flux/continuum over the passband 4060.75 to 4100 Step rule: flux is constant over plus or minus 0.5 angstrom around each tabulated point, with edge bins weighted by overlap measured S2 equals 0.1 angstrom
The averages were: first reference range 2.19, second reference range 2.31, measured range 2.24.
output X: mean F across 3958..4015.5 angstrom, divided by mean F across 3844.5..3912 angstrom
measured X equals 0.87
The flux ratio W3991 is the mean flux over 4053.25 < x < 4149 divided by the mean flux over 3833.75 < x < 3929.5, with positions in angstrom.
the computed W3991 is 0.8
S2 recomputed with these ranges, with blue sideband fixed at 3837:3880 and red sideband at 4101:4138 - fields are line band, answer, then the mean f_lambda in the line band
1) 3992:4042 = 5.81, 2.25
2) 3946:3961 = 0.43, 2.59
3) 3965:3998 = 1.87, 2.47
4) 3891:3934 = 1.95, 2.62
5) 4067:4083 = 1.59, 2.19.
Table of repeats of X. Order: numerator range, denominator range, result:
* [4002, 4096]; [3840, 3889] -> 0.78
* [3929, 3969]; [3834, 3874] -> 0.90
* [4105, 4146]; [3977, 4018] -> 0.97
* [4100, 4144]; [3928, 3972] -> 0.91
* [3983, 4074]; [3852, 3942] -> 0.82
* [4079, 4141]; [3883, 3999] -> 0.91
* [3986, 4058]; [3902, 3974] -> 0.87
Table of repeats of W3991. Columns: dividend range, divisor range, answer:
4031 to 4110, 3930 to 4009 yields 0.91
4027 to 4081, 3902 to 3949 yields 0.85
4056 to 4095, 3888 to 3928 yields 0.84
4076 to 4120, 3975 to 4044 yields 1.04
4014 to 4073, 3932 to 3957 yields 0.86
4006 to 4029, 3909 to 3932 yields 0.86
